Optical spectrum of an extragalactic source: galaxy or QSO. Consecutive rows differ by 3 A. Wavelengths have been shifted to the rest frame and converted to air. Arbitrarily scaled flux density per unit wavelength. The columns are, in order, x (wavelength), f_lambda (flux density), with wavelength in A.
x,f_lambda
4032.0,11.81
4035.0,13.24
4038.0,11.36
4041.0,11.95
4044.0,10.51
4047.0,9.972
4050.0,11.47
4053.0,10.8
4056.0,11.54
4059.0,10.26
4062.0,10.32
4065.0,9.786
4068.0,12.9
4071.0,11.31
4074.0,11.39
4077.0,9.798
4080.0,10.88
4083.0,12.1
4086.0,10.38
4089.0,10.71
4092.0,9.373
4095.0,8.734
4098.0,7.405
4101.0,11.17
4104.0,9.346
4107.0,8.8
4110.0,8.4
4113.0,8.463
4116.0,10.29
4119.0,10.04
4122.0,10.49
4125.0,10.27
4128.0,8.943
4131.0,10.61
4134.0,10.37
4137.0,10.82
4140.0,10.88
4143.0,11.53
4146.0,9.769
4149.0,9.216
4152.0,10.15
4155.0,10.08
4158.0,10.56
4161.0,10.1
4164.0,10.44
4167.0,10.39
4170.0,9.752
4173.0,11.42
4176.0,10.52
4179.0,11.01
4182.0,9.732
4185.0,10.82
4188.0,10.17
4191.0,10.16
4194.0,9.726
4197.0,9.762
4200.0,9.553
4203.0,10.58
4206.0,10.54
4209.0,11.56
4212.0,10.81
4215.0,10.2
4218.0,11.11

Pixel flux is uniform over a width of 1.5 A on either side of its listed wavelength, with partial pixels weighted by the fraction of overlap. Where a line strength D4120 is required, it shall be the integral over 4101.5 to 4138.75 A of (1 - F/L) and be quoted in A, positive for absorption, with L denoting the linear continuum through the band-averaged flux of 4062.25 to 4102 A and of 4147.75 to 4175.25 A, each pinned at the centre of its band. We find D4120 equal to 2.04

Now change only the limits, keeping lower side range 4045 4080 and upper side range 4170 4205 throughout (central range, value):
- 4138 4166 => 0.4 A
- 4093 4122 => 3.8 A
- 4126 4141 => 0.3 A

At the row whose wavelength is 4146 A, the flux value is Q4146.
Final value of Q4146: 9.769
